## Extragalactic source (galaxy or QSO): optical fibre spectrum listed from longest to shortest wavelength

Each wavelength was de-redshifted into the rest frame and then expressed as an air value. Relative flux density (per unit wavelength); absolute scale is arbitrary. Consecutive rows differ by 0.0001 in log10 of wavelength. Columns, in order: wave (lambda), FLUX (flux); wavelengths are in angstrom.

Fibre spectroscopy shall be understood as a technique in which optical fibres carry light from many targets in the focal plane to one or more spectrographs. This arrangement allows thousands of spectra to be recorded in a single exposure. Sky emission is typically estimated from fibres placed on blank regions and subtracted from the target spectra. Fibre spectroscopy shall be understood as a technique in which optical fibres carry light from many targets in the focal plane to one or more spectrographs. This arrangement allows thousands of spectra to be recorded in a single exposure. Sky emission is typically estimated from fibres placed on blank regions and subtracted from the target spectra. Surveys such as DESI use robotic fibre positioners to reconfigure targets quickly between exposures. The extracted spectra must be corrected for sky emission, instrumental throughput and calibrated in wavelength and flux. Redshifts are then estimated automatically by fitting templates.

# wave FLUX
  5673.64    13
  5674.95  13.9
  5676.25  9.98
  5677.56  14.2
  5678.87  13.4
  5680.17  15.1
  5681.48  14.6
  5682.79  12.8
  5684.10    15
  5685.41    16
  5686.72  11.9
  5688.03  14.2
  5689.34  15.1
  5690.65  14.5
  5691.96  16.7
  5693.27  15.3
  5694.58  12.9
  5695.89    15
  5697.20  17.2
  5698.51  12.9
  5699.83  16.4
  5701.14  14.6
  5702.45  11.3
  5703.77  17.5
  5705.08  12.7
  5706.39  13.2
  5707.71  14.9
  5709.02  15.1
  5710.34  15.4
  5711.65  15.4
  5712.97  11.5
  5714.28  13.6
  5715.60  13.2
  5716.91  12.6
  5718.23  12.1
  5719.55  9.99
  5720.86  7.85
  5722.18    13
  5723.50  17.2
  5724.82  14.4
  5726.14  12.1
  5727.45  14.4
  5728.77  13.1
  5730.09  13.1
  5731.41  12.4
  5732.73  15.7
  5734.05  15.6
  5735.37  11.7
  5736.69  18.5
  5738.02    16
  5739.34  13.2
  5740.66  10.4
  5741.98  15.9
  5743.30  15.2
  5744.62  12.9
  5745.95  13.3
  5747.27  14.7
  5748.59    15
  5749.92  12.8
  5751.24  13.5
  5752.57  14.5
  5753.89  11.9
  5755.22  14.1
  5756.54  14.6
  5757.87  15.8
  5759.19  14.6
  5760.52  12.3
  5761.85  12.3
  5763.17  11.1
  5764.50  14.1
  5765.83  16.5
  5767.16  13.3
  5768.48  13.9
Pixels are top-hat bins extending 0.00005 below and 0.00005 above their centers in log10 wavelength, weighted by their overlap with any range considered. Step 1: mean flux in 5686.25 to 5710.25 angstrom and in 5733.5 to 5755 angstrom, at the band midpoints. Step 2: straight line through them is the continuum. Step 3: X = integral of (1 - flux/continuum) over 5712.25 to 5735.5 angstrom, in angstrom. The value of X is 2.1 angstrom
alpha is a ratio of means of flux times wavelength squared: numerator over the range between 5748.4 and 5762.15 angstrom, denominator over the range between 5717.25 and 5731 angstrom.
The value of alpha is 1.1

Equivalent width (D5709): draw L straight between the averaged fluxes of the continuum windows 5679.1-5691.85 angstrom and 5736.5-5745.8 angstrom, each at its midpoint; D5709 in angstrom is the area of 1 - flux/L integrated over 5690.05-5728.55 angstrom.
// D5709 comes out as 1.32 angstrom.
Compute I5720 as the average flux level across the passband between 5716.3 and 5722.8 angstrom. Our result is 11.1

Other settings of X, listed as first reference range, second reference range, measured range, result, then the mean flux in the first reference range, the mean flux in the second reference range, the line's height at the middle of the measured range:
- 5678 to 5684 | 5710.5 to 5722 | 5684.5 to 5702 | -1.8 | 14.1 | 12.2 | 13.4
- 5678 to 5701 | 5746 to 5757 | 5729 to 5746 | -0.1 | 14.6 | 13.8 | 14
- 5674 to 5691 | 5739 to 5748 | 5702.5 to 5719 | 0.0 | 13.9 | 13.7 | 13.8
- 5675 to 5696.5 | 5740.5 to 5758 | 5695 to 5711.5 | -0.7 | 14.2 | 13.9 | 14.1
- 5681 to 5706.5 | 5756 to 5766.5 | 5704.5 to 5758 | 1.8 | 14.5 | 13.9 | 14.2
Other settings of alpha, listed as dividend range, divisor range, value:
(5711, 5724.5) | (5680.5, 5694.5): 0.88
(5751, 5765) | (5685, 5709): 0.95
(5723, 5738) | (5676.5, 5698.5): 1.01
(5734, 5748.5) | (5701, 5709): 1.03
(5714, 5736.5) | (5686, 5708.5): 0.92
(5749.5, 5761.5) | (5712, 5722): 1.19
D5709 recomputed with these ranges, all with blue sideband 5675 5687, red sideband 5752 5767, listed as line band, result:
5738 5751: -0.1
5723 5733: -0.1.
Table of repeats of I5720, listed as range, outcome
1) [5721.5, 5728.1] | 14.2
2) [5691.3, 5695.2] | 15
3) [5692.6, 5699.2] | 14.7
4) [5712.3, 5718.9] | 12.6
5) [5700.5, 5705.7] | 14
